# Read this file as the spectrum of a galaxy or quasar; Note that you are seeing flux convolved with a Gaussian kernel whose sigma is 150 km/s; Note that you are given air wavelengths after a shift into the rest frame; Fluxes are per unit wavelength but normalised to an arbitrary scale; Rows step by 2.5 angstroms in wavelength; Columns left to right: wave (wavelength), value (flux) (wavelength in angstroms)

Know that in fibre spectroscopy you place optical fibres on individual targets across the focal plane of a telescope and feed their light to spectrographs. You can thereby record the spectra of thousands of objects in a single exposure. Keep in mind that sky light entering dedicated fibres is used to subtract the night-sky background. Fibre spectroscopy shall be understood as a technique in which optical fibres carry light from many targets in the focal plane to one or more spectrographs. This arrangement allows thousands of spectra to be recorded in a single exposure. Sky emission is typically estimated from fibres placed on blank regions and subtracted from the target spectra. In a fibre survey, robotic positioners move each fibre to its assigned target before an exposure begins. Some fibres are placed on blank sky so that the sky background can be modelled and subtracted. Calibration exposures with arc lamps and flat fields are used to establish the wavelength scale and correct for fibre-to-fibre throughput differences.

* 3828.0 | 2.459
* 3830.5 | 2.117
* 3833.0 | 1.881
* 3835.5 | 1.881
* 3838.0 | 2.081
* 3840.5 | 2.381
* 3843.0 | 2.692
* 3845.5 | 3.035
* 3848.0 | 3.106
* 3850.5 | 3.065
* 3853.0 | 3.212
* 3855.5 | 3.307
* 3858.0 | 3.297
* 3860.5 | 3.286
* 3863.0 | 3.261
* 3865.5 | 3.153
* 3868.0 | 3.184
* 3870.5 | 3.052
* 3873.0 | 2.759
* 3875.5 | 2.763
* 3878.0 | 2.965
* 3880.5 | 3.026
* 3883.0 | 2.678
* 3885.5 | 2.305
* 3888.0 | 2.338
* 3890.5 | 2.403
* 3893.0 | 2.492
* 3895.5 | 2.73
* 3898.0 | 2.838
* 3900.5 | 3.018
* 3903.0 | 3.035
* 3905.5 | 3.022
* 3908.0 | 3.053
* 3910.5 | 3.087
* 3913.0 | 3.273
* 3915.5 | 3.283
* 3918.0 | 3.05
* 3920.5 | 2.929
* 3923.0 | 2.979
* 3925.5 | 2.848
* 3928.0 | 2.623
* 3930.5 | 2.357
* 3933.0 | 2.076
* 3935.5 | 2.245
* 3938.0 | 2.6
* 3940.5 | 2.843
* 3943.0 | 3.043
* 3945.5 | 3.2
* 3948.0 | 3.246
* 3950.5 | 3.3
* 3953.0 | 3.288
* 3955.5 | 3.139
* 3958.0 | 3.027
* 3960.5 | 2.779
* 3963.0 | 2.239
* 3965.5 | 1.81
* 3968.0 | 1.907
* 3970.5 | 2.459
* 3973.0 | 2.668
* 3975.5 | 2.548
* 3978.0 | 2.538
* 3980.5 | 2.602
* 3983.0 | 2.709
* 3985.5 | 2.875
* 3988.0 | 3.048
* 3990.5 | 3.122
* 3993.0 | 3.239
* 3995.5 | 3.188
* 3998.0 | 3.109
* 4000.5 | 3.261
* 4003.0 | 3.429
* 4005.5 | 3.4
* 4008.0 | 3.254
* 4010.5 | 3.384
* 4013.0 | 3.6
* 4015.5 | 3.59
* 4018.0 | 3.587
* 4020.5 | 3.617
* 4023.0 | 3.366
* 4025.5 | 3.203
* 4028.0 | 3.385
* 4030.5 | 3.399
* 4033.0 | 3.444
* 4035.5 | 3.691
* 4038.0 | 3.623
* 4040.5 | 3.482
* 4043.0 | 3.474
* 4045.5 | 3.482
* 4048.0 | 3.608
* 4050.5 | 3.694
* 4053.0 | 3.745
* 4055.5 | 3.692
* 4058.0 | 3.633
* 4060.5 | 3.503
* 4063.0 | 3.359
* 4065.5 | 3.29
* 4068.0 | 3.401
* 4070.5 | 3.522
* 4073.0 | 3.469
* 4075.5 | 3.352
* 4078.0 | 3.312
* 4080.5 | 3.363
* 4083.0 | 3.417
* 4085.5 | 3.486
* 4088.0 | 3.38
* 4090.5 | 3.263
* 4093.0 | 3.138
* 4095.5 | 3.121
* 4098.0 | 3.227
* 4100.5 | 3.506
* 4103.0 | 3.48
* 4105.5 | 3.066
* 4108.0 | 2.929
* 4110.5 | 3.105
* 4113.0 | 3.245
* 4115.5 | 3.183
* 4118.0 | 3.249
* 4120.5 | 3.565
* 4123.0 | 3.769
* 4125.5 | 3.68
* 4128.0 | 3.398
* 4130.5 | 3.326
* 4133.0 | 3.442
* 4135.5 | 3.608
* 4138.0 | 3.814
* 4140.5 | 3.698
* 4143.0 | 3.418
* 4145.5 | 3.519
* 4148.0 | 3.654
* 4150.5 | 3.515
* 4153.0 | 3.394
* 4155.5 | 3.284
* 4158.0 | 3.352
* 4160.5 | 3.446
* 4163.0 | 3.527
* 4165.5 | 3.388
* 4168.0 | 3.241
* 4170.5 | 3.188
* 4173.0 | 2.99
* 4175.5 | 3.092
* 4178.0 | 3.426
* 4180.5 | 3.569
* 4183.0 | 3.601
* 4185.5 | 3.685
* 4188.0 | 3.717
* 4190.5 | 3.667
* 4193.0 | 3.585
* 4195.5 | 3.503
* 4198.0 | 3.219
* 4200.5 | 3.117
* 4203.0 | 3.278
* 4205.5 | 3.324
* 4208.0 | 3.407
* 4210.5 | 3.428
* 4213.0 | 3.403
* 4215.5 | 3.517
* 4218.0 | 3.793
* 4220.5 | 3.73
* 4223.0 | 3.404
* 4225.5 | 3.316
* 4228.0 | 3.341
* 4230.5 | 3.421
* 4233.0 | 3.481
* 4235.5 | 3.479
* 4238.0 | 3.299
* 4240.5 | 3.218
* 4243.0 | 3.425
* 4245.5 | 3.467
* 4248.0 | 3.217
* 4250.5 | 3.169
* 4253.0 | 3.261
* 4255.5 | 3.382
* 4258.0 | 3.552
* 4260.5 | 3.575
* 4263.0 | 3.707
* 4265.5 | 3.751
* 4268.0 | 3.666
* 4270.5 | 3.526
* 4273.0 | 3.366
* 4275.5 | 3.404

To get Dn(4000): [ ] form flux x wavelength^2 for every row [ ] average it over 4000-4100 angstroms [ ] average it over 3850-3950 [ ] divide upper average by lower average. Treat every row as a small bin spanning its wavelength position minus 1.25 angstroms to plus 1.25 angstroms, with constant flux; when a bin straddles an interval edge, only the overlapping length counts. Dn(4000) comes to 1.3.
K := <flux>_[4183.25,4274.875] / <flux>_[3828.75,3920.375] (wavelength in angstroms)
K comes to 1.2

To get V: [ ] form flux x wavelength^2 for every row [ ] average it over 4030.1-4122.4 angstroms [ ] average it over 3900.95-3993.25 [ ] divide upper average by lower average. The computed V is 1.3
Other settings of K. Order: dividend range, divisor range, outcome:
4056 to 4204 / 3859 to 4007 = 1.19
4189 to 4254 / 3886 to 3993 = 1.22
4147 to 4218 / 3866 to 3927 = 1.19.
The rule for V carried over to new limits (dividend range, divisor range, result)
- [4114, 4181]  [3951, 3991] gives 1.40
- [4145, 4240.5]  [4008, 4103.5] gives 1.06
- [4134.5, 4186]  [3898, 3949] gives 1.34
